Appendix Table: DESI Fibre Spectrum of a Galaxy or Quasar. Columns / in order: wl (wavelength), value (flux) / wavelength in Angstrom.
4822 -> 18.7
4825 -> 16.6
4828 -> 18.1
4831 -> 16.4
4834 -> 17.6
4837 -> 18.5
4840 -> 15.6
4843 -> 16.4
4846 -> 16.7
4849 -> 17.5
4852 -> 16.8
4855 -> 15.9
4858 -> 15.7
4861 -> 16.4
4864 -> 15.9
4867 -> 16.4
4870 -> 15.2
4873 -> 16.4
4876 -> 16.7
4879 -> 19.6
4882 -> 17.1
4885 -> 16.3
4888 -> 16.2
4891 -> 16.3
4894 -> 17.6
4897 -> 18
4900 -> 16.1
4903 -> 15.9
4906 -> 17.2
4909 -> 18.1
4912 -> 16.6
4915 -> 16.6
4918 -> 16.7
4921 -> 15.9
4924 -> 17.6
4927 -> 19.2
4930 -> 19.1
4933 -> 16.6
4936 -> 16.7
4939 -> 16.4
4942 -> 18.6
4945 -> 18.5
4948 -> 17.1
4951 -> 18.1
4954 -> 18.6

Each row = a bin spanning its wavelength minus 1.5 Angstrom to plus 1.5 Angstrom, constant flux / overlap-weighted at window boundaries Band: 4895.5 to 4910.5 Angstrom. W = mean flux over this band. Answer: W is 17.1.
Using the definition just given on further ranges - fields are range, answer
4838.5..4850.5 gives 16.6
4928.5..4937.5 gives 17.5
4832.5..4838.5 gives 18.1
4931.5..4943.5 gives 17.1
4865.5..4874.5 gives 16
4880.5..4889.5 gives 16.5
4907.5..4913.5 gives 17.4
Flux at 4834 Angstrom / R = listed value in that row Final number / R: 17.6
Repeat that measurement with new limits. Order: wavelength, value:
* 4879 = 19.6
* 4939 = 16.4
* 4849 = 17.5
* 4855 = 15.9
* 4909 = 18.1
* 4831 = 16.4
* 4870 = 15.2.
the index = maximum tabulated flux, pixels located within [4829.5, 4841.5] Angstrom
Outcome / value 18.5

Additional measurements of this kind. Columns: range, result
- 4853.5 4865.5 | 16.4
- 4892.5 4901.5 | 18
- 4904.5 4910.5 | 18.1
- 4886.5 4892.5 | 16.3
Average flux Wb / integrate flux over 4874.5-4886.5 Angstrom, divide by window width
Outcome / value 17.4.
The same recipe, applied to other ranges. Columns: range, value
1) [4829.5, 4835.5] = 17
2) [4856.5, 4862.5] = 16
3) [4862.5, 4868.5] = 16.2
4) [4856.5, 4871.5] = 15.9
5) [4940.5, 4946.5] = 18.6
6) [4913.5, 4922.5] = 16.4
